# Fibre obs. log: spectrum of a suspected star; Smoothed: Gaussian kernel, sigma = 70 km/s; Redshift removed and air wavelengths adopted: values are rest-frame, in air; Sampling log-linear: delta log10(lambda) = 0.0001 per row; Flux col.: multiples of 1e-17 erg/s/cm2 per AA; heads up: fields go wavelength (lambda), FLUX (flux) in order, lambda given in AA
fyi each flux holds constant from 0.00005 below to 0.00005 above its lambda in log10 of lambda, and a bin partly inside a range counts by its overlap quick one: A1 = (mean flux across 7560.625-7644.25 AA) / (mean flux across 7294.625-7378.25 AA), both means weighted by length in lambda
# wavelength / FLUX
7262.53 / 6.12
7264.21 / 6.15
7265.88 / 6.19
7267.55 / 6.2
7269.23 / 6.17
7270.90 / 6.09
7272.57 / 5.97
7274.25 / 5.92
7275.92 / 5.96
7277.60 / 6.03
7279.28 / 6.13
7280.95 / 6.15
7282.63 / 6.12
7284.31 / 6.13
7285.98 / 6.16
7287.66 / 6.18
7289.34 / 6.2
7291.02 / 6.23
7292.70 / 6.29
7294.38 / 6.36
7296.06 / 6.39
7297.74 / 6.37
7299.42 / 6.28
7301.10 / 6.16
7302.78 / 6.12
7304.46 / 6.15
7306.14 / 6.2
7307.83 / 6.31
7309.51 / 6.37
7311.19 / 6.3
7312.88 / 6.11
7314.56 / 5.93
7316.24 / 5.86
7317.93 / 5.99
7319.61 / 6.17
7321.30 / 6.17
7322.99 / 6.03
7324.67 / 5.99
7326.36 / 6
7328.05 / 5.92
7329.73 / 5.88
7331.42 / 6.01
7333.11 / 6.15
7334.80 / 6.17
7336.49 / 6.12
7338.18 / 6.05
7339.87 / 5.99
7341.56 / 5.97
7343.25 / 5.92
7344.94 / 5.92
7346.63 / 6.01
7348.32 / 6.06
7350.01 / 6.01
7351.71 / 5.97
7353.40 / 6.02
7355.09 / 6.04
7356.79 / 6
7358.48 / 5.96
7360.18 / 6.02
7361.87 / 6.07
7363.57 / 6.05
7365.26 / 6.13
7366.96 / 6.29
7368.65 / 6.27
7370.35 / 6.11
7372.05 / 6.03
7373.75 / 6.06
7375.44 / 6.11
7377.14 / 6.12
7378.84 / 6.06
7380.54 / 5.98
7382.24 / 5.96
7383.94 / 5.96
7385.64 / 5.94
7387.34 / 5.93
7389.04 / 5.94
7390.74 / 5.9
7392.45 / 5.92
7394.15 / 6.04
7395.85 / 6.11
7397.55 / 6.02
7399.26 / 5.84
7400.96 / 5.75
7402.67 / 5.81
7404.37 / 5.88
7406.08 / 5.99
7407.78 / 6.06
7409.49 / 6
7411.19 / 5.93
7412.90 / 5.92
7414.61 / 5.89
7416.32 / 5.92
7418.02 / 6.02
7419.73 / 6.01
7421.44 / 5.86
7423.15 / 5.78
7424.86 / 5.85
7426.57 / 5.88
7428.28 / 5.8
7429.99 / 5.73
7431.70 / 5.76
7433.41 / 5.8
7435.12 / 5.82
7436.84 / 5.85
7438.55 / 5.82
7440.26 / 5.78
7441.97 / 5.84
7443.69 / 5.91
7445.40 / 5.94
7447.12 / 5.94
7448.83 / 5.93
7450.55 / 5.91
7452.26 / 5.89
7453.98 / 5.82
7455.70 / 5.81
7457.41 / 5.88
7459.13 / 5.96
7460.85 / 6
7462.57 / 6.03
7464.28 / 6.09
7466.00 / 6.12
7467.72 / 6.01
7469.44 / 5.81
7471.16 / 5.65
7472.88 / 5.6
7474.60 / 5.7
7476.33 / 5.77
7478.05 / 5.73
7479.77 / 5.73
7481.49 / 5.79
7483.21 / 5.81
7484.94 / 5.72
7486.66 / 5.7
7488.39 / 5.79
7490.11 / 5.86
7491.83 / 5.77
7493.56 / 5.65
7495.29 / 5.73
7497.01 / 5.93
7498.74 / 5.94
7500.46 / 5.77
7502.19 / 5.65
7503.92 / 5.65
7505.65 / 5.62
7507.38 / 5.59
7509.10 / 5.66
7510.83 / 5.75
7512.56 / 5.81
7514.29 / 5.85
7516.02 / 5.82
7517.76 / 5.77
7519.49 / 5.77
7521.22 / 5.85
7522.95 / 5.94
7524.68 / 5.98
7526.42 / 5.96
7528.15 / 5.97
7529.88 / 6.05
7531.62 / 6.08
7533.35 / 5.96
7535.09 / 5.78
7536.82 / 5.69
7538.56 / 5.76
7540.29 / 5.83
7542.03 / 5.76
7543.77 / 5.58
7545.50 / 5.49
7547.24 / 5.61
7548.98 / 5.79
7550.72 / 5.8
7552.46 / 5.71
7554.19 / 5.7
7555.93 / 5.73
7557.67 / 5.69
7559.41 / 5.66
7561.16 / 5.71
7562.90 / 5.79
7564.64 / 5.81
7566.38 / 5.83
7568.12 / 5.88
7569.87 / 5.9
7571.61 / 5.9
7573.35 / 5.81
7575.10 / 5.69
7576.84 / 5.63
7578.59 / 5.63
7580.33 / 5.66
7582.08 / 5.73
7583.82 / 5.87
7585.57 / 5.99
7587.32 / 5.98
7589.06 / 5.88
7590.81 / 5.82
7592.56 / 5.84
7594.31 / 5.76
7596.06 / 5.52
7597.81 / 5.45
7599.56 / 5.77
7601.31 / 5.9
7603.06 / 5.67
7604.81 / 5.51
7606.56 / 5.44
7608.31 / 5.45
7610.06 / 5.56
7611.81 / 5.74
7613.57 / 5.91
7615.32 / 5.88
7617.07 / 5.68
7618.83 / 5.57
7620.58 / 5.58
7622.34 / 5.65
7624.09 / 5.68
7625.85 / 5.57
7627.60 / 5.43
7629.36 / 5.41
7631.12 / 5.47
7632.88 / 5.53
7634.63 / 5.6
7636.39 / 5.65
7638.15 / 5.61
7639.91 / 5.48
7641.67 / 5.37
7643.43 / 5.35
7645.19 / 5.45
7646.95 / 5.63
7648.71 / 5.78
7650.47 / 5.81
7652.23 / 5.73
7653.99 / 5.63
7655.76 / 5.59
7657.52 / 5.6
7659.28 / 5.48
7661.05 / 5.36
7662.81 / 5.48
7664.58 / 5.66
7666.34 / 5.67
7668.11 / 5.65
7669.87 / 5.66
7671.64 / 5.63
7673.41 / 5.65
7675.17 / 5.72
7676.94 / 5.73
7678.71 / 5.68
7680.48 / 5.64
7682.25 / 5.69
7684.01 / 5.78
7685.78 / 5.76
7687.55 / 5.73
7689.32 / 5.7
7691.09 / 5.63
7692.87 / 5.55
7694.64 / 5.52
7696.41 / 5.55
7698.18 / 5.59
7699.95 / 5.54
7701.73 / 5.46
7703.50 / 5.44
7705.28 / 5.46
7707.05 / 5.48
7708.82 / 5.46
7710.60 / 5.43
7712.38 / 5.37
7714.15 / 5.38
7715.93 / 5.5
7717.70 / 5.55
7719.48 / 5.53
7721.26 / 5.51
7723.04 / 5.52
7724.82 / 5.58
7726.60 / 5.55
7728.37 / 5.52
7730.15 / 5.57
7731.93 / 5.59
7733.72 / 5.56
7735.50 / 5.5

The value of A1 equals 0.93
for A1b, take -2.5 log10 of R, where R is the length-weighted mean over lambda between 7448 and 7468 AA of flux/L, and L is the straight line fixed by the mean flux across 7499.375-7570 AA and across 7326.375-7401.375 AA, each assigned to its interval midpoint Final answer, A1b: -0.01 mag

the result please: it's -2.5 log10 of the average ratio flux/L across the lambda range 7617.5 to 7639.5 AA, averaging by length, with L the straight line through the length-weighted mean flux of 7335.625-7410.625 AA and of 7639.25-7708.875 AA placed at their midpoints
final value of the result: 0.019 mag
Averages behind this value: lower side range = 6.01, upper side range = 5.6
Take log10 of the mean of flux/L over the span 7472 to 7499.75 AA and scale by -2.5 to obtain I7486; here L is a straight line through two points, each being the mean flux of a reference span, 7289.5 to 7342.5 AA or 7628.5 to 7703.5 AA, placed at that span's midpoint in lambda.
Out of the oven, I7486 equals 0.02 mag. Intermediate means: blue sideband 6.13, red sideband 5.6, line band 5.76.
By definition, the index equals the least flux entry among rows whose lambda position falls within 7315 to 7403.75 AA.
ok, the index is 5.75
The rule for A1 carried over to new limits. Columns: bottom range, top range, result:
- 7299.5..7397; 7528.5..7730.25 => 0.93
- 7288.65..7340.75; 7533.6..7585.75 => 0.94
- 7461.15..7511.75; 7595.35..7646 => 0.97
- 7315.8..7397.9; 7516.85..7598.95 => 0.96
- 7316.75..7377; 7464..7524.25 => 0.96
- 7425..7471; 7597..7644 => 0.95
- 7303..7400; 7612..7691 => 0.93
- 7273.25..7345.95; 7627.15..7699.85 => 0.92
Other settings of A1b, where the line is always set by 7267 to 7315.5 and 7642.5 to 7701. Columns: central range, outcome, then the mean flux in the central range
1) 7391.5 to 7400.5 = 0.01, 5.97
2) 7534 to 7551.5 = 0.02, 5.71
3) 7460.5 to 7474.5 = 0.00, 5.9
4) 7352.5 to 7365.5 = 0.01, 6.03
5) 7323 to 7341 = 0.02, 6.03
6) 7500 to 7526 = 0.02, 5.77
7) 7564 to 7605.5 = 0.00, 5.77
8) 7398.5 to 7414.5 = 0.02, 5.91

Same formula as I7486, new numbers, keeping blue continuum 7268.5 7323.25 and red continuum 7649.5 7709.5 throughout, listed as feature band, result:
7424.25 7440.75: 0.03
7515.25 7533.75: -0.02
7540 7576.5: 0.01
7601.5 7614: 0.02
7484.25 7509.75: 0.02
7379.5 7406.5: 0.01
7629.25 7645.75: 0.03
